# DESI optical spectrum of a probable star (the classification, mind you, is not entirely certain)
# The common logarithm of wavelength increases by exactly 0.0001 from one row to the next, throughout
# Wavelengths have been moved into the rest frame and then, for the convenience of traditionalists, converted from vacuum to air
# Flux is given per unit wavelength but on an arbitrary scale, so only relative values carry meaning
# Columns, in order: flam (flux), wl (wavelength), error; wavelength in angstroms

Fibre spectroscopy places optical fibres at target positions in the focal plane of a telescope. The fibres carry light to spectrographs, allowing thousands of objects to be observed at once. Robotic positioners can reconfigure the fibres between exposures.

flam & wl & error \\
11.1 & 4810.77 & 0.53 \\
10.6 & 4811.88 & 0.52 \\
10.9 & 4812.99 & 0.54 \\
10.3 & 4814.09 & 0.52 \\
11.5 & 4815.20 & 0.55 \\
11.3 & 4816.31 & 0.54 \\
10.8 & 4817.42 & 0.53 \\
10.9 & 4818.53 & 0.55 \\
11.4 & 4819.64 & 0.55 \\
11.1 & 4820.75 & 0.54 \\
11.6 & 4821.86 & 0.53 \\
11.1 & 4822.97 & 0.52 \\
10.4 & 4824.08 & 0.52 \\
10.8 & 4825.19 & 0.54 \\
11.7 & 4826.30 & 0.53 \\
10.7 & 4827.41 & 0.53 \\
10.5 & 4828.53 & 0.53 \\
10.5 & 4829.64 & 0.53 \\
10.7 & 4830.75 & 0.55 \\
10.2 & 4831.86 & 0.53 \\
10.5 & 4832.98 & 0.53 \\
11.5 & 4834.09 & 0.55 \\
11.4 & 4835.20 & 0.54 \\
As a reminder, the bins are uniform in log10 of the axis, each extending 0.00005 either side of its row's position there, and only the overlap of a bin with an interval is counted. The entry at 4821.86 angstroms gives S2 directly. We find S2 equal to 11.6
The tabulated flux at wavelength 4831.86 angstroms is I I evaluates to 10.2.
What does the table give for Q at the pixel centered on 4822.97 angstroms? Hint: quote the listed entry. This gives 11.1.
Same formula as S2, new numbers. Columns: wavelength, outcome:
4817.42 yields 10.8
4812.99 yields 10.9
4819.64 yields 11.4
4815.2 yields 11.5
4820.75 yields 11.1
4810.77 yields 11.1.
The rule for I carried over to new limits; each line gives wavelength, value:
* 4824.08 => 10.4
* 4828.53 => 10.5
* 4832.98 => 10.5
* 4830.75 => 10.7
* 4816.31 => 11.3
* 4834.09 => 11.5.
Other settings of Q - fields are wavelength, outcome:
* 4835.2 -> 11.4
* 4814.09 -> 10.3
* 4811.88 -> 10.6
